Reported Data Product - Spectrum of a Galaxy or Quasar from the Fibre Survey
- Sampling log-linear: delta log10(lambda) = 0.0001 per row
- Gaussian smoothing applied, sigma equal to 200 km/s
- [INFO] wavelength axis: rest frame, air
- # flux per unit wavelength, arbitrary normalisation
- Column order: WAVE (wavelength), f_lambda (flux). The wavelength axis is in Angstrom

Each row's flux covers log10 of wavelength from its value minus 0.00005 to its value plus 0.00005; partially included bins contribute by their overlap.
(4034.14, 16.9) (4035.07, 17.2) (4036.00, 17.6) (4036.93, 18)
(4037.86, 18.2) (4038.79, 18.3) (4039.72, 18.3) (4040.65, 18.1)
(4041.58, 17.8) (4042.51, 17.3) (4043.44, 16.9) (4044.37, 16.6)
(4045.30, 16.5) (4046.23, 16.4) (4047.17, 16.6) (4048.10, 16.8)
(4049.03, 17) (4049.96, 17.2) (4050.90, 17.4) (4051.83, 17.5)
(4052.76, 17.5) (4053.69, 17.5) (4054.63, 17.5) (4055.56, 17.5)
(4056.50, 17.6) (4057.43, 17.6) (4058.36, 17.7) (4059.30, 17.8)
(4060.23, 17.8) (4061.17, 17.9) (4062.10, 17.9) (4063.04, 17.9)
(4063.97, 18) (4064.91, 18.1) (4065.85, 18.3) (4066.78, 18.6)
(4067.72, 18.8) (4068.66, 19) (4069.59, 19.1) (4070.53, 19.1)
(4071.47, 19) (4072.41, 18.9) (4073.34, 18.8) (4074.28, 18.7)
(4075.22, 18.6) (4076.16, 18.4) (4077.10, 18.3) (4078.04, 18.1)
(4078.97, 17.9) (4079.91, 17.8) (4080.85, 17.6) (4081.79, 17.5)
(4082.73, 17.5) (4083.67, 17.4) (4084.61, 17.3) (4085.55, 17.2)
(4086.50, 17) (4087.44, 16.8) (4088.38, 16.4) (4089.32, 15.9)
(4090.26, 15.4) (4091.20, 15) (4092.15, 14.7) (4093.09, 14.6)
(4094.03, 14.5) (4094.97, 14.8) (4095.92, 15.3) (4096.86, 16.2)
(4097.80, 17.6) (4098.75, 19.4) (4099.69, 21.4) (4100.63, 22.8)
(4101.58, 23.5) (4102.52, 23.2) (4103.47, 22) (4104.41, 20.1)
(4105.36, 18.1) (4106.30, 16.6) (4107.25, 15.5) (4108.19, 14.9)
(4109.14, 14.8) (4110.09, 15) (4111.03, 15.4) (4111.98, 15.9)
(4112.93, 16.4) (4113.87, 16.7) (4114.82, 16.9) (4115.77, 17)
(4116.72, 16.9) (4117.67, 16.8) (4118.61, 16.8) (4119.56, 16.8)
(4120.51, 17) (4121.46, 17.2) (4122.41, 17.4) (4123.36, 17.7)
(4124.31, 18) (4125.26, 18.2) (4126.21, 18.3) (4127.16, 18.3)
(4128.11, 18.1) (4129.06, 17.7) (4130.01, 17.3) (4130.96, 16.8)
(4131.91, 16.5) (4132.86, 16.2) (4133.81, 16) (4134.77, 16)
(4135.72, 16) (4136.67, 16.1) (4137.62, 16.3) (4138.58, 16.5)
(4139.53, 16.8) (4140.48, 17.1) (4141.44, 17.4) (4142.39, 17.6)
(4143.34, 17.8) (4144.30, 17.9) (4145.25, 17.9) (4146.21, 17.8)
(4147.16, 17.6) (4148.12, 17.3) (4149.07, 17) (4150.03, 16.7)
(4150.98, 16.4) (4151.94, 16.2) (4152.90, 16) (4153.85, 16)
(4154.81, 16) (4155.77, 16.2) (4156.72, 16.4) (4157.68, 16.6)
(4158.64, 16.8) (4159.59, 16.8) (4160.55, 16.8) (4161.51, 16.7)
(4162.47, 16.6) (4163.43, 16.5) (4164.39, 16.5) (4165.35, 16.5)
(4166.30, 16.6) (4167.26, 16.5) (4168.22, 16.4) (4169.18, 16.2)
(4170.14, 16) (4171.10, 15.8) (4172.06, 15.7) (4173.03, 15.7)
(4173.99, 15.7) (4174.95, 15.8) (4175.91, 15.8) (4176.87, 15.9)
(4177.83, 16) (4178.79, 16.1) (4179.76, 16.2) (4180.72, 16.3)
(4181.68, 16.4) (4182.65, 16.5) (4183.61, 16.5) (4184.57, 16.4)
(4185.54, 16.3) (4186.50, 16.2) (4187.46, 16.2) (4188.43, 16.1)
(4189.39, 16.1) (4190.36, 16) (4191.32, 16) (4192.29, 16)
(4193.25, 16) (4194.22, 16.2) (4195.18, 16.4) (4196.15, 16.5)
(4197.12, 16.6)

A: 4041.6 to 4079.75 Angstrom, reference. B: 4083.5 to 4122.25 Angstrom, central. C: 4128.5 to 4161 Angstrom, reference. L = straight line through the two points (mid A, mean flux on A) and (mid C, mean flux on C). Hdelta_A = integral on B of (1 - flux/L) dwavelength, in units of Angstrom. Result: 0.4 Angstrom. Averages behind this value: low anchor 17.9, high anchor 16.8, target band 17.1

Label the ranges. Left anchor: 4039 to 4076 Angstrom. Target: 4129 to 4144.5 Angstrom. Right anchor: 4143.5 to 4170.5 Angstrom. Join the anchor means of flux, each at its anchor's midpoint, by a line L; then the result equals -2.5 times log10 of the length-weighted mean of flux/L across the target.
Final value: 0.01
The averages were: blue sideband 17.8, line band 16.8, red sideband 16.7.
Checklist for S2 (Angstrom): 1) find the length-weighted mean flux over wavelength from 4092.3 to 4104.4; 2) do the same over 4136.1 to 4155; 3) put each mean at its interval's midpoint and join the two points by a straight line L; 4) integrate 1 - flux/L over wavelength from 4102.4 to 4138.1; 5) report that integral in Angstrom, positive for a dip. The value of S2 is 1.6 Angstrom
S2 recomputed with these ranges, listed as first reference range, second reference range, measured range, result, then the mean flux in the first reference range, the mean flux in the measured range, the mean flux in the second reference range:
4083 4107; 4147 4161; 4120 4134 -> -0.3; 17.7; 17.4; 16.6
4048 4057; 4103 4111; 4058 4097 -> -0.5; 17.4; 17.4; 17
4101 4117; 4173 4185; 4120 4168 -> -0.2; 17.6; 16.9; 16.1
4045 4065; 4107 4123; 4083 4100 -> 0.3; 17.4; 16.5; 16.3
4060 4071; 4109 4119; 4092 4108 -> -1.3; 18.4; 18.3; 16.3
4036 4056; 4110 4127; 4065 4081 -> -1.2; 17.4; 18.5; 17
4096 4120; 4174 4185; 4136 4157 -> 0.1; 17.8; 16.9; 16.2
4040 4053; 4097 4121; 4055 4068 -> -0.5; 17.1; 18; 17.9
